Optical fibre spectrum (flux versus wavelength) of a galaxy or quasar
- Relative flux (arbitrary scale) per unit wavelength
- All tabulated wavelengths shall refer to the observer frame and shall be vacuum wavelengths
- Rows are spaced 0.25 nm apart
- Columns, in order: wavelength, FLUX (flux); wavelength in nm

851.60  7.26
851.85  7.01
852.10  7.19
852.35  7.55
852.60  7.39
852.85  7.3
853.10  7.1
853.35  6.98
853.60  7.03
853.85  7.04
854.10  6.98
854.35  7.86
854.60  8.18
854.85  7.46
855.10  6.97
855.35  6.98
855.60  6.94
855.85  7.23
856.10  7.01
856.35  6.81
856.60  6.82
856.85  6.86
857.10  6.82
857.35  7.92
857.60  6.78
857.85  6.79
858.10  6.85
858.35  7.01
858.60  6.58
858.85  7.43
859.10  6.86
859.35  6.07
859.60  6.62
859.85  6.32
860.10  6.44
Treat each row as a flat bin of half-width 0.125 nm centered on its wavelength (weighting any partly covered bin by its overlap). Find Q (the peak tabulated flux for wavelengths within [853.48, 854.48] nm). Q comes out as 7.86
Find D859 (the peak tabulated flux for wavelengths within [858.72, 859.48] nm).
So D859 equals 7.43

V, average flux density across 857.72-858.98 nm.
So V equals 6.93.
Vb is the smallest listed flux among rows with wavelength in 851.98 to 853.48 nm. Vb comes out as 6.98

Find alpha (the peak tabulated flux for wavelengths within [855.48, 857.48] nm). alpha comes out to 7.92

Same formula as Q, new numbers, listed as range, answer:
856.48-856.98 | 6.86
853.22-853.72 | 7.03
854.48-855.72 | 8.18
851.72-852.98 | 7.55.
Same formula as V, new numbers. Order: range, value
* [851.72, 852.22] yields 7.1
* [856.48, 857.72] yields 7.04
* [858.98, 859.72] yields 6.51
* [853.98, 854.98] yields 7.62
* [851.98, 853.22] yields 7.31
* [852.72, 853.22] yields 7.2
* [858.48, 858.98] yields 7.01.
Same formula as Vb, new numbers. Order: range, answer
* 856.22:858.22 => 6.78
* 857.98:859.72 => 6.07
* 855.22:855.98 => 6.94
